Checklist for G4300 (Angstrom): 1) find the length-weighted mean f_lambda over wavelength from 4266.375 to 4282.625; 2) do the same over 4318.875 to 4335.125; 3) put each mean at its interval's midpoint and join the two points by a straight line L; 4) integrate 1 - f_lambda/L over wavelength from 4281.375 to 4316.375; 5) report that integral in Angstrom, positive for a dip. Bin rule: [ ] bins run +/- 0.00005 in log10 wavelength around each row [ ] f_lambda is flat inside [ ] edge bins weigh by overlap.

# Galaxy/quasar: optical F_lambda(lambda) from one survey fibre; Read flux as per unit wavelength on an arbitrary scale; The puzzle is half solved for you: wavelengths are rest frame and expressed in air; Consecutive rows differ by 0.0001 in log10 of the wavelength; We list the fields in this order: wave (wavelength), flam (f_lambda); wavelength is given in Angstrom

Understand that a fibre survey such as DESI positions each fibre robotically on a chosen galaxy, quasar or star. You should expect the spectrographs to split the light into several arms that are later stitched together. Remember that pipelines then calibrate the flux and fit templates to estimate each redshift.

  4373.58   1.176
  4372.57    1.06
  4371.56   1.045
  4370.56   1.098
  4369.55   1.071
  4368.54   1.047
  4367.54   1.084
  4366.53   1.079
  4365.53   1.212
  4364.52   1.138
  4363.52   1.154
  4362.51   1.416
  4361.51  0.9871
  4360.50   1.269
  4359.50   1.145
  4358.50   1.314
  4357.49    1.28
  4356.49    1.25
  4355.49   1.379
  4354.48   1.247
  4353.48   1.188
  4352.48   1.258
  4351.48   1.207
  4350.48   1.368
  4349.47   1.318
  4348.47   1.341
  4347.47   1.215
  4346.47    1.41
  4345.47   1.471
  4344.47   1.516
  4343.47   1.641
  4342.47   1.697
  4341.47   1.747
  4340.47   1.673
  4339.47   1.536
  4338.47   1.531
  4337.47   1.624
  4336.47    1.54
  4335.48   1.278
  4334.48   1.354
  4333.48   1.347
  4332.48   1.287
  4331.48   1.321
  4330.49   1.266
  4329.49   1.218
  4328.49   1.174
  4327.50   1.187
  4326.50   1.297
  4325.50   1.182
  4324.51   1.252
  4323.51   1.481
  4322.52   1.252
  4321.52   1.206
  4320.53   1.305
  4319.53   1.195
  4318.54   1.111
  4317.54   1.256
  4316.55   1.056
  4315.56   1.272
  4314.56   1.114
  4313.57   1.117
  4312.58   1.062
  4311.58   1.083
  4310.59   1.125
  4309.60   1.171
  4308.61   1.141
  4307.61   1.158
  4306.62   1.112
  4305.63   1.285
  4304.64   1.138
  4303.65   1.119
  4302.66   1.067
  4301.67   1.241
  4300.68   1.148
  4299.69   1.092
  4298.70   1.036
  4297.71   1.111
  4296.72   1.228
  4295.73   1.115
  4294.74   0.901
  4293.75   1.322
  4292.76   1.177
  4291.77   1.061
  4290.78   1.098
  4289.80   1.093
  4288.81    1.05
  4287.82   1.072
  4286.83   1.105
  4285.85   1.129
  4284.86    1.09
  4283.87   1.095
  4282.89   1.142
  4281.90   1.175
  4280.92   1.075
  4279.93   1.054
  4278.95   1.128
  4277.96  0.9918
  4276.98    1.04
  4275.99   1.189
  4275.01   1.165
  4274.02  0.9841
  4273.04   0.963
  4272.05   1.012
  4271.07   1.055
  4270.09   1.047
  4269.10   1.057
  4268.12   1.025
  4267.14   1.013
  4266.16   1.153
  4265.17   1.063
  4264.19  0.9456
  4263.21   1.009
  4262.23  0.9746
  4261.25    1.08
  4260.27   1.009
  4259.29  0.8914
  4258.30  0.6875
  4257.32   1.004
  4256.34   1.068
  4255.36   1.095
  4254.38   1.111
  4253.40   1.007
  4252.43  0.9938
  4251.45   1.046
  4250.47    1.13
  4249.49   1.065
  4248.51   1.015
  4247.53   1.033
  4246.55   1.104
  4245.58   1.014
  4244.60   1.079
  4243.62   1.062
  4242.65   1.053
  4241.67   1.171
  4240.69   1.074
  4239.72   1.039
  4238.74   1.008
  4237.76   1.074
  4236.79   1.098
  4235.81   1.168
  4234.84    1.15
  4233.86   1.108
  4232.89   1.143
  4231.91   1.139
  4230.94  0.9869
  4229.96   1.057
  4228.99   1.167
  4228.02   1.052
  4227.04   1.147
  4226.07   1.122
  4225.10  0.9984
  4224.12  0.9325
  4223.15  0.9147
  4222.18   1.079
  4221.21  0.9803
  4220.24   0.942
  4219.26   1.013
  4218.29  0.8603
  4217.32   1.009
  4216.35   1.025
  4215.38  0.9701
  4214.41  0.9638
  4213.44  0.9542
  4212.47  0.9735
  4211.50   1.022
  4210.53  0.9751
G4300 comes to 1.0 Angstrom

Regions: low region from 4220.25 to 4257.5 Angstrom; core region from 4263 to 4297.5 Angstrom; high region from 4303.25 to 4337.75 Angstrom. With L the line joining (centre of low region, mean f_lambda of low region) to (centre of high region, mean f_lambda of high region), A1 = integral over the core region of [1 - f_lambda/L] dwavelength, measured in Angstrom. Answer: 2.0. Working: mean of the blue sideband 1.06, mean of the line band 1.08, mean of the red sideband 1.23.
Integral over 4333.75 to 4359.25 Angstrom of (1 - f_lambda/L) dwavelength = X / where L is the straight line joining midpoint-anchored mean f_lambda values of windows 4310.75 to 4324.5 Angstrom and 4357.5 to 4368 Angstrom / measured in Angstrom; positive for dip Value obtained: -4.8 Angstrom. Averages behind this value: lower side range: 1.19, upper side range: 1.18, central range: 1.41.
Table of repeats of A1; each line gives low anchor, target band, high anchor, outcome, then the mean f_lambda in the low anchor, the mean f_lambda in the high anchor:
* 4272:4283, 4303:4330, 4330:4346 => 3.1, 1.08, 1.49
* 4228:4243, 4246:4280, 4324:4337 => 3.4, 1.09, 1.29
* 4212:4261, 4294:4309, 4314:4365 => 1.1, 1.04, 1.32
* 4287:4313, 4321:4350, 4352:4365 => -4.9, 1.12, 1.23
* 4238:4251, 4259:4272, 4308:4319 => 0.7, 1.06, 1.14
